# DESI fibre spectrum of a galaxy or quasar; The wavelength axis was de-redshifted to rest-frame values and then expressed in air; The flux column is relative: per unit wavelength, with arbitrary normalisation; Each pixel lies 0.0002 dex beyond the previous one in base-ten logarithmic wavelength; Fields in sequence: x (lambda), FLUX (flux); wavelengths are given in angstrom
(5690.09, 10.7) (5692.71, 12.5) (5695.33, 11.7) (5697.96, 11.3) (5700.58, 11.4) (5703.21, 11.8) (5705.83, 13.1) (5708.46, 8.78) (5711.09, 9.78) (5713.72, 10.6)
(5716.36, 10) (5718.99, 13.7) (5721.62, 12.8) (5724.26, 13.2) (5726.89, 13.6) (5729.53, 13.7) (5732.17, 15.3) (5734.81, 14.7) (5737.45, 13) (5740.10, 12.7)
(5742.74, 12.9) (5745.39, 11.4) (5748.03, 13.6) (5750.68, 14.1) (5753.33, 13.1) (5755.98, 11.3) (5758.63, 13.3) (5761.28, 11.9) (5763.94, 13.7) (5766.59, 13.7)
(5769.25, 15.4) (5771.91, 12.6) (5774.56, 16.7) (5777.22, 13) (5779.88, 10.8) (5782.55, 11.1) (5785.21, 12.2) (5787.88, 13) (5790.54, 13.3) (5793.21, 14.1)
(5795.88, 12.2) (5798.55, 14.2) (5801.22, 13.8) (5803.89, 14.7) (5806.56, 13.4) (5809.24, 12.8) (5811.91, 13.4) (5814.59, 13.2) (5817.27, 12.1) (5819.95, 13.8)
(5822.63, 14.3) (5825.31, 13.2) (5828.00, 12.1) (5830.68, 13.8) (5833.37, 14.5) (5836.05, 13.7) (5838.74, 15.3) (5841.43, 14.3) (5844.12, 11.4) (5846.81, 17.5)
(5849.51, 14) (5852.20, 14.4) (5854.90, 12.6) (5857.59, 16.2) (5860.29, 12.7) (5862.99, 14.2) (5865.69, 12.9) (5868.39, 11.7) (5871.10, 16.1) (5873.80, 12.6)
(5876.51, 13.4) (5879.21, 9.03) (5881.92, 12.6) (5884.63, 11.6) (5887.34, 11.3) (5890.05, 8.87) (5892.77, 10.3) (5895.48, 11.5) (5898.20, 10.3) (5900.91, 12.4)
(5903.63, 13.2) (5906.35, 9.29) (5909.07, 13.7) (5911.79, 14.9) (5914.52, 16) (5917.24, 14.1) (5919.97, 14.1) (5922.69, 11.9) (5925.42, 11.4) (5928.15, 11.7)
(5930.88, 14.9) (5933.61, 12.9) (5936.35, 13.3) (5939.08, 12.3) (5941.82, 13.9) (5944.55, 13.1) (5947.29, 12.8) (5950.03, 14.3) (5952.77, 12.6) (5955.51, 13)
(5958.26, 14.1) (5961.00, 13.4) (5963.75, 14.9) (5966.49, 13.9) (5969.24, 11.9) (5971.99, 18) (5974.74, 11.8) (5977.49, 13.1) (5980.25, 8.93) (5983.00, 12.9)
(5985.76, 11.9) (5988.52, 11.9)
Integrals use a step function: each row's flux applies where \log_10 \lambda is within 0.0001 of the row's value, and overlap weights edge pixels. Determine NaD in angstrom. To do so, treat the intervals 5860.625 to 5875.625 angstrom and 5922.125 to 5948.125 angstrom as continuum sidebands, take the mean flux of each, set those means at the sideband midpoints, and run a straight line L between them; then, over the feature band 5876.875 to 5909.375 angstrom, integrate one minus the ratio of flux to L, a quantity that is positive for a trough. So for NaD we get 5.1 angstrom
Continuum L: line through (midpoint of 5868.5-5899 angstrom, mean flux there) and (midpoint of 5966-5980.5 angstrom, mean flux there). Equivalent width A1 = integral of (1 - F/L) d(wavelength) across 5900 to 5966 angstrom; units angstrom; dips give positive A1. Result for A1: -4.2 angstrom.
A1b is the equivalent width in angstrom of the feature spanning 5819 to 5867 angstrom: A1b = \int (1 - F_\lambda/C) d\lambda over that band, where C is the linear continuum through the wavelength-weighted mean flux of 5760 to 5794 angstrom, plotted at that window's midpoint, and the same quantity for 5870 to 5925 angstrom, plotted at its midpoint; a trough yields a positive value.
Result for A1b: -4.6 angstrom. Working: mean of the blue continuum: 13.2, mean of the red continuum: 12.3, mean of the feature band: 13.9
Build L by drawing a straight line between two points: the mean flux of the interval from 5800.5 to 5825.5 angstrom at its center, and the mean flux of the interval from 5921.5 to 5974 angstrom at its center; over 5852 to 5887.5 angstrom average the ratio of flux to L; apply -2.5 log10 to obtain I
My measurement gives 0.04 mag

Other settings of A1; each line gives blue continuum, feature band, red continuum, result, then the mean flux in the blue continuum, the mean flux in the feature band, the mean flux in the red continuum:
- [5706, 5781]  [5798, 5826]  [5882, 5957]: -1.71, 12.8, 13.5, 12.6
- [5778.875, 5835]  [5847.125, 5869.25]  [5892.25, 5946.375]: -1.39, 13.2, 13.8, 12.8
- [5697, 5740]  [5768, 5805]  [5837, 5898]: -2.28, 12.3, 13.4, 12.9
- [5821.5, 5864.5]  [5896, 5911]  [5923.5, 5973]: 1.96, 14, 11.9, 13.4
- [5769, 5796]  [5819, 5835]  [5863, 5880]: -0.79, 13.1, 13.6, 12.9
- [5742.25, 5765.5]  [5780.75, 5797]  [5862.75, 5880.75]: 0.25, 12.8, 12.6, 12.8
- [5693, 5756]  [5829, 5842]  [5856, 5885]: -1.38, 12.4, 14.3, 13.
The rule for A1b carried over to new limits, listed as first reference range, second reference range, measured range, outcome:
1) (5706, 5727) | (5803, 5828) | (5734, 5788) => -3.1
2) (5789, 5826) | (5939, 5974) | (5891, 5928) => 3.2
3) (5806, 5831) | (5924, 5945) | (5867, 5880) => 0.3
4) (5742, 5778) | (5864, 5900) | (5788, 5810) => -1.2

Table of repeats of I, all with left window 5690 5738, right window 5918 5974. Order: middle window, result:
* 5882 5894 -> 0.22 mag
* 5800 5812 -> -0.08 mag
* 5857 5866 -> -0.08 mag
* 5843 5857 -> -0.10 mag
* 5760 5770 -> -0.09 mag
